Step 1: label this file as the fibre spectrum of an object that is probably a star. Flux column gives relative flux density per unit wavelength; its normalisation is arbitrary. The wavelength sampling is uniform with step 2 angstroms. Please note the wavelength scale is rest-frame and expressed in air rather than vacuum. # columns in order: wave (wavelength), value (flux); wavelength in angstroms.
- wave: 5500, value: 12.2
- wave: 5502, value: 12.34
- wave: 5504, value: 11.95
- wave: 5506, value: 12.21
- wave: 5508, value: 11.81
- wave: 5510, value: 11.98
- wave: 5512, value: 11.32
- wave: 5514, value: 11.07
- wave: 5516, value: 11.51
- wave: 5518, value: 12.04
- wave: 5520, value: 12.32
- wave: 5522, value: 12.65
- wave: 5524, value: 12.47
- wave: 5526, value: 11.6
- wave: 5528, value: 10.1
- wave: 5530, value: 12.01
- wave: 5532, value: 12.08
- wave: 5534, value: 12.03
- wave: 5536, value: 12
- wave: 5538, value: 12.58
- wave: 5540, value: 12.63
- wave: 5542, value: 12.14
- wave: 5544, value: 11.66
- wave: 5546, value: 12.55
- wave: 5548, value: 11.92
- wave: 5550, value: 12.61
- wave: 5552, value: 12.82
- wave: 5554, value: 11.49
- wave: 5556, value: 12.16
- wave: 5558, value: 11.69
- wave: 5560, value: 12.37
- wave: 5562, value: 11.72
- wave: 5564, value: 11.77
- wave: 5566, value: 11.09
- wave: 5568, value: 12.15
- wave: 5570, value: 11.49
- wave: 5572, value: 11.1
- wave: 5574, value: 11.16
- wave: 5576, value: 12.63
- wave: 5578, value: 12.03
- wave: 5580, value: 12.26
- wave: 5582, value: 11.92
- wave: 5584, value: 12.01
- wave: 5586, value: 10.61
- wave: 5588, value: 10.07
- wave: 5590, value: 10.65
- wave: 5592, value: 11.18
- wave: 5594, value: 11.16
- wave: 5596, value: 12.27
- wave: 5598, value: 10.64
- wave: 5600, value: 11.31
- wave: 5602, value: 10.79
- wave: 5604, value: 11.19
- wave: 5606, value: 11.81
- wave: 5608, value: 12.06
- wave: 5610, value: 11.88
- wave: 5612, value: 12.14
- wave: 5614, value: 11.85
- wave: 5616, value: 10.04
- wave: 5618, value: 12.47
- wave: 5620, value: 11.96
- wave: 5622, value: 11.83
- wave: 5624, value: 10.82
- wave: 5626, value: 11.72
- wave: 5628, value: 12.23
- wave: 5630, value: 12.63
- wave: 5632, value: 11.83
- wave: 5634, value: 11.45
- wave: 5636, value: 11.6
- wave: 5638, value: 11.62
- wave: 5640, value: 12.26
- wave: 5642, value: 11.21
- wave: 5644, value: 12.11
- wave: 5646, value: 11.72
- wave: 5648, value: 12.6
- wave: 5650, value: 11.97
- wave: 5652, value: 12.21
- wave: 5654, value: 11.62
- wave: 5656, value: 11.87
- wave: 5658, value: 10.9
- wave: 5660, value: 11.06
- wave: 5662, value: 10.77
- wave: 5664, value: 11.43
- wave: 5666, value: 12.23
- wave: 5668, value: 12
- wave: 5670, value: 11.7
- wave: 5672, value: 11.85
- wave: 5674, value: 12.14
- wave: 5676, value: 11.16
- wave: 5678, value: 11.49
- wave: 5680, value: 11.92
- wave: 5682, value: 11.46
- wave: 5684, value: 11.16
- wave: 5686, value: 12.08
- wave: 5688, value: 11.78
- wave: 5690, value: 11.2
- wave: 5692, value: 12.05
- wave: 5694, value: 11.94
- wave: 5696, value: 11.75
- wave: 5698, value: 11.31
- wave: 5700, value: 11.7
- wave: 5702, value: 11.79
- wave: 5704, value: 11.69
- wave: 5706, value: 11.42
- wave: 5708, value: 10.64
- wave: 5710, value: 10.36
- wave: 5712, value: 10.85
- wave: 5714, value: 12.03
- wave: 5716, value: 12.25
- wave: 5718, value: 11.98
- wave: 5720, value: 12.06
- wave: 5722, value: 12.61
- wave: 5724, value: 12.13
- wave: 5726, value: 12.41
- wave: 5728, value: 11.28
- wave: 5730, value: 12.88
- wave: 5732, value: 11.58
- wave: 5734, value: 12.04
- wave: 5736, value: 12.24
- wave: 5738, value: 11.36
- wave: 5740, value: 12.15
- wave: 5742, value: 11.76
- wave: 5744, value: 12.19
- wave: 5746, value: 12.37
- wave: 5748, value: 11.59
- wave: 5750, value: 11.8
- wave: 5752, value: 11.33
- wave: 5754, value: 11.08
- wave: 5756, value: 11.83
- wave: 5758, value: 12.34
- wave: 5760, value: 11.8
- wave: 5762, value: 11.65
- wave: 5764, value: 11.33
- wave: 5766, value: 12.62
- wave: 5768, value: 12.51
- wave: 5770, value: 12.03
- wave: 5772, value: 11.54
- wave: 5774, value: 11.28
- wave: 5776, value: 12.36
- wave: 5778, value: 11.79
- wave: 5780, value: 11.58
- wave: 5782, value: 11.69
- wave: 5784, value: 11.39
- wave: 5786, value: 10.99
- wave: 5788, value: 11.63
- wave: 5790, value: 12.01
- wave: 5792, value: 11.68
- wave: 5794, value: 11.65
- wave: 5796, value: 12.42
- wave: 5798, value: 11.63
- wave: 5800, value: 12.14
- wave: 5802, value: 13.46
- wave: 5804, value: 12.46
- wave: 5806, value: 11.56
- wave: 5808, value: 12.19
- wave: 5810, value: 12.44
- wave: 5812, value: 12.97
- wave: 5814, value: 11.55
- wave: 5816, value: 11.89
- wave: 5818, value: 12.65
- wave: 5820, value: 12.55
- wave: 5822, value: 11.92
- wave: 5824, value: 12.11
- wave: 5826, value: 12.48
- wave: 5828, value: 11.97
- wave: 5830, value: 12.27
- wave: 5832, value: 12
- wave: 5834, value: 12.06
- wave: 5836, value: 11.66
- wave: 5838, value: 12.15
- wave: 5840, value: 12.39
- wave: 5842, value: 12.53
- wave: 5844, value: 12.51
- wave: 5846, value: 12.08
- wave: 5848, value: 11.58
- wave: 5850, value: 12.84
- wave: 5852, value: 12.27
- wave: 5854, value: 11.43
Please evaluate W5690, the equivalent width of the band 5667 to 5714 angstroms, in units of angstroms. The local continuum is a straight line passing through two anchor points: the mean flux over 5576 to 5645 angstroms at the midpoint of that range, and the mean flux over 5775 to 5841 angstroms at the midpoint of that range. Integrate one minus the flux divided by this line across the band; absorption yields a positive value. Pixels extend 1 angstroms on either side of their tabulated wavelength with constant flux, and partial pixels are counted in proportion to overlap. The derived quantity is 0.9 angstroms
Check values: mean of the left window 11.6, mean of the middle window 11.6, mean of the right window 12.1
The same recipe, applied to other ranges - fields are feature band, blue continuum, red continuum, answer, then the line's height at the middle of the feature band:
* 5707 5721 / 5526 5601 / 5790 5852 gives 0.6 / 12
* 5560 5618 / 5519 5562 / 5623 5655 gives 2.3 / 12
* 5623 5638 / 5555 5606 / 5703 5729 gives -0.2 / 11.6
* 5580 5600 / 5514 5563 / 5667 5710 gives 1.1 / 11.9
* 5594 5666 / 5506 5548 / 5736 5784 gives 1.4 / 11.9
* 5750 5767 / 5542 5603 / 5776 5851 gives 0.3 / 12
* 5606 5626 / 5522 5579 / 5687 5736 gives 0.3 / 11.9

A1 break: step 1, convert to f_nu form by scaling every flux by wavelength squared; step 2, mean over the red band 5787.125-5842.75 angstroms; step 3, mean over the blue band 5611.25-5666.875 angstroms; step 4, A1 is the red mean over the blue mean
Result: 1.1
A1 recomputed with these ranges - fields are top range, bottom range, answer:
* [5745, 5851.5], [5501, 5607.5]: 1.11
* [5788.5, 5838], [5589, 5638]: 1.13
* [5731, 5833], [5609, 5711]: 1.07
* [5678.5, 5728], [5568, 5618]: 1.06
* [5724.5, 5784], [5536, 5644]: 1.07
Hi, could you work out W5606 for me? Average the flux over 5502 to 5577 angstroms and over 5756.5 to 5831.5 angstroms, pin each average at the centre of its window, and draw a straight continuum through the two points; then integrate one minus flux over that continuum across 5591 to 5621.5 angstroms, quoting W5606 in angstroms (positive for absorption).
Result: 1.08 angstroms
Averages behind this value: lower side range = 11.9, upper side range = 12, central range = 11.5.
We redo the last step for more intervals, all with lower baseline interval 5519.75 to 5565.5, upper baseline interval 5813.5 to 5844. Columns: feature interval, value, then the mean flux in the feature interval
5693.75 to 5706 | 0.46 angstroms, 11.7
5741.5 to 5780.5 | 0.95 angstroms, 11.8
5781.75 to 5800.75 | 0.68 angstroms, 11.7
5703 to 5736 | 0.93 angstroms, 11.8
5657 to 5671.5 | 0.77 angstroms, 11.5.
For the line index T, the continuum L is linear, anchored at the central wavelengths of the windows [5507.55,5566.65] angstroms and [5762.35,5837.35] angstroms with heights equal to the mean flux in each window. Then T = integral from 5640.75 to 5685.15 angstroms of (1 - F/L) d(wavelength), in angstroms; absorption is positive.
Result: 1.1 angstroms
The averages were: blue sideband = 11.9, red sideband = 12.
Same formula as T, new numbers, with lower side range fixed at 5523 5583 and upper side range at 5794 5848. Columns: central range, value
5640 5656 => 0.13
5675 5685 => 0.52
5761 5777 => 0.32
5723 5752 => 0.39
